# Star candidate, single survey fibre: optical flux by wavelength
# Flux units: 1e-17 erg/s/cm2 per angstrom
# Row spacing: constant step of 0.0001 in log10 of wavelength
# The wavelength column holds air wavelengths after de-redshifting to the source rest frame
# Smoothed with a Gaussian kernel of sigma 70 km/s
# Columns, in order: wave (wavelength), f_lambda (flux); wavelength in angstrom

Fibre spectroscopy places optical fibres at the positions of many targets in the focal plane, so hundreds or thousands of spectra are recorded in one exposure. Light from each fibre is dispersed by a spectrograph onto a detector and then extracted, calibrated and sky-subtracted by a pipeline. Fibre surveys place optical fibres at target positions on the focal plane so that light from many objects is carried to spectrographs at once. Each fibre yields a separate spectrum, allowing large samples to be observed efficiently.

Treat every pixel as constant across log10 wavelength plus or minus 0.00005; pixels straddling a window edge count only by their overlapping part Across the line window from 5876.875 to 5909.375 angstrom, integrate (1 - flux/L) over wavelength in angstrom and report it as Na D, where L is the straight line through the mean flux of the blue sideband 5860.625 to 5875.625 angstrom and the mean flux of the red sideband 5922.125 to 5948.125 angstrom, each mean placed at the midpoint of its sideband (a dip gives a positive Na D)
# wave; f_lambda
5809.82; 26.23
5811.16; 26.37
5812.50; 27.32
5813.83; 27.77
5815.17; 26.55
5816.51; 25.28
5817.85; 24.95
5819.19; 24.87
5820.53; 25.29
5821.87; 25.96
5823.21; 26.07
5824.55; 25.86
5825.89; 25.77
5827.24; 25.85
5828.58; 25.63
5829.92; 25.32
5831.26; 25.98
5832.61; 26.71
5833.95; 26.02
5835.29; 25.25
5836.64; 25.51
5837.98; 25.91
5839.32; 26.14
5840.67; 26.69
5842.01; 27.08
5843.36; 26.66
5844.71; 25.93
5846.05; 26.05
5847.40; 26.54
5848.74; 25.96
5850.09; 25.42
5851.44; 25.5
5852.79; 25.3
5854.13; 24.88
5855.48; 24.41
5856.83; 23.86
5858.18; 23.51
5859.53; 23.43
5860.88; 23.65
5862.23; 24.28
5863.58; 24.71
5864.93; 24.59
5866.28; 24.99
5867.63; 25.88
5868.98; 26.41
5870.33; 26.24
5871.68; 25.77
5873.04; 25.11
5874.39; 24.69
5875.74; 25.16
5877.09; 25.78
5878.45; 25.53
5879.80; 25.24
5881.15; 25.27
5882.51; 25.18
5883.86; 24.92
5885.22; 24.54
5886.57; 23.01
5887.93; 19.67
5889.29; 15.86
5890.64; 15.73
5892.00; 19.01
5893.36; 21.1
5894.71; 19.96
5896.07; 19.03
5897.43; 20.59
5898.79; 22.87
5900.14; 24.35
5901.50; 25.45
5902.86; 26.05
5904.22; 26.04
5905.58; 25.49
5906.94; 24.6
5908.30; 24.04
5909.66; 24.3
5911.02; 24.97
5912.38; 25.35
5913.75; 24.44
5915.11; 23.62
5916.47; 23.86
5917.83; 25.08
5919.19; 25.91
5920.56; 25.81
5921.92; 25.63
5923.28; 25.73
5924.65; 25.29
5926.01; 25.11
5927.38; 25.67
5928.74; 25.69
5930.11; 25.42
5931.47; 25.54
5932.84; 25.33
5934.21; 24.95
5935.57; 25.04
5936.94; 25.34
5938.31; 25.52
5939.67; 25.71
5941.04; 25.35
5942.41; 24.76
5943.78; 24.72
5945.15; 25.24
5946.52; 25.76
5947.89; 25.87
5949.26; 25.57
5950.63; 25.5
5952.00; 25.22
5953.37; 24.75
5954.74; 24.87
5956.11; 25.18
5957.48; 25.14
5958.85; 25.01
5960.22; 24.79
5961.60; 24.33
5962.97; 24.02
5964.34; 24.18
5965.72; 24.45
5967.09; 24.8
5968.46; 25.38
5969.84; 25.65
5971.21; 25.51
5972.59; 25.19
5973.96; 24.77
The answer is 3.1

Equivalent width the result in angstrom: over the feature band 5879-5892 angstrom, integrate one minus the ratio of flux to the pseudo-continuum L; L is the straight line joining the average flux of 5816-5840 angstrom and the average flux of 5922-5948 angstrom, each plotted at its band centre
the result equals 1.8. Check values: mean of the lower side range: 25.7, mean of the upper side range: 25.4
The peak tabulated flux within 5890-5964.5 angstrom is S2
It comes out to 26.05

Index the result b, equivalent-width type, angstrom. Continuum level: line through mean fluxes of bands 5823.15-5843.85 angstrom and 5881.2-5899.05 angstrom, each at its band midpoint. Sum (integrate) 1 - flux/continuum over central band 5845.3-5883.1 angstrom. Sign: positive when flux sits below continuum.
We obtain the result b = -3.1 angstrom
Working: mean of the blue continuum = 26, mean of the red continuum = 21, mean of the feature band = 25.1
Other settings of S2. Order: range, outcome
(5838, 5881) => 27.08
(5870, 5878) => 26.24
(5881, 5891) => 25.27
